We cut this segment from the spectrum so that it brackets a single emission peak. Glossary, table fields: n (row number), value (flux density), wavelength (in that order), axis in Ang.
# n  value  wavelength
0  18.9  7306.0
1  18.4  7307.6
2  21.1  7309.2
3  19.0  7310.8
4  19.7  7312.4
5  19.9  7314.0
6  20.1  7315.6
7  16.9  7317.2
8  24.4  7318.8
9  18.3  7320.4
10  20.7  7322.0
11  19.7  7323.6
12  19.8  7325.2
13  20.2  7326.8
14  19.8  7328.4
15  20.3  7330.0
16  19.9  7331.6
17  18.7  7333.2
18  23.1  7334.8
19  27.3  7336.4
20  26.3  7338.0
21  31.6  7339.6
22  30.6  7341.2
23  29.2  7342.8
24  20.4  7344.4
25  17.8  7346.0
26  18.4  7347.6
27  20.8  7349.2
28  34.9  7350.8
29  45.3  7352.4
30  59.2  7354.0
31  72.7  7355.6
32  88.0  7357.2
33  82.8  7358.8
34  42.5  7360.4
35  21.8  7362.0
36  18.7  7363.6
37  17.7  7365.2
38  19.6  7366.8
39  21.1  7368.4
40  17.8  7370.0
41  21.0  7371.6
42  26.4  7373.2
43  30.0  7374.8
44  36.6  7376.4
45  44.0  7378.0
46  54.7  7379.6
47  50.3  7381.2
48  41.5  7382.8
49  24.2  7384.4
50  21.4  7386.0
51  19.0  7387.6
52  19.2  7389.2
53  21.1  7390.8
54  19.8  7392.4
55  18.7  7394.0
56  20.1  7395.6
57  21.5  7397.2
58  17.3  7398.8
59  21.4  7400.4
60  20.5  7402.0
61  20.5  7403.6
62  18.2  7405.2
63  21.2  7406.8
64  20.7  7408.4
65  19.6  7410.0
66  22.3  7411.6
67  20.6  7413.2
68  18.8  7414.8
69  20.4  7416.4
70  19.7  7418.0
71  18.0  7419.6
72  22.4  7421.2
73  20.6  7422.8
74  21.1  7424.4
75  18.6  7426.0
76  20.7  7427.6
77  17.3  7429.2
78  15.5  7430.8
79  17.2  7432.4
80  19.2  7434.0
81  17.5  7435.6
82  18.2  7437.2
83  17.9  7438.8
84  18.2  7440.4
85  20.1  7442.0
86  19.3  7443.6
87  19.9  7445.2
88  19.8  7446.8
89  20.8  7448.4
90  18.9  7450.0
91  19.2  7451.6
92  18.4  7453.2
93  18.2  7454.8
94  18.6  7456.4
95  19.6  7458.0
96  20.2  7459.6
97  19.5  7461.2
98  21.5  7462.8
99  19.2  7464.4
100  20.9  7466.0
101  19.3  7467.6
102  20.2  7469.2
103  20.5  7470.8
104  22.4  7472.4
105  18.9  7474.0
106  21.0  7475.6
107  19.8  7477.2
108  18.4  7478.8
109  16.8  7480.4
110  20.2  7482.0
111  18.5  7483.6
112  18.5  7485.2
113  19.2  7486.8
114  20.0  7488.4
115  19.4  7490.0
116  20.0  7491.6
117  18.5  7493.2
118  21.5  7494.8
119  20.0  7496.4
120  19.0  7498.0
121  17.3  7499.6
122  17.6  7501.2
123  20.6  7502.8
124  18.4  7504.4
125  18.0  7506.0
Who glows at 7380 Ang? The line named [N II]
